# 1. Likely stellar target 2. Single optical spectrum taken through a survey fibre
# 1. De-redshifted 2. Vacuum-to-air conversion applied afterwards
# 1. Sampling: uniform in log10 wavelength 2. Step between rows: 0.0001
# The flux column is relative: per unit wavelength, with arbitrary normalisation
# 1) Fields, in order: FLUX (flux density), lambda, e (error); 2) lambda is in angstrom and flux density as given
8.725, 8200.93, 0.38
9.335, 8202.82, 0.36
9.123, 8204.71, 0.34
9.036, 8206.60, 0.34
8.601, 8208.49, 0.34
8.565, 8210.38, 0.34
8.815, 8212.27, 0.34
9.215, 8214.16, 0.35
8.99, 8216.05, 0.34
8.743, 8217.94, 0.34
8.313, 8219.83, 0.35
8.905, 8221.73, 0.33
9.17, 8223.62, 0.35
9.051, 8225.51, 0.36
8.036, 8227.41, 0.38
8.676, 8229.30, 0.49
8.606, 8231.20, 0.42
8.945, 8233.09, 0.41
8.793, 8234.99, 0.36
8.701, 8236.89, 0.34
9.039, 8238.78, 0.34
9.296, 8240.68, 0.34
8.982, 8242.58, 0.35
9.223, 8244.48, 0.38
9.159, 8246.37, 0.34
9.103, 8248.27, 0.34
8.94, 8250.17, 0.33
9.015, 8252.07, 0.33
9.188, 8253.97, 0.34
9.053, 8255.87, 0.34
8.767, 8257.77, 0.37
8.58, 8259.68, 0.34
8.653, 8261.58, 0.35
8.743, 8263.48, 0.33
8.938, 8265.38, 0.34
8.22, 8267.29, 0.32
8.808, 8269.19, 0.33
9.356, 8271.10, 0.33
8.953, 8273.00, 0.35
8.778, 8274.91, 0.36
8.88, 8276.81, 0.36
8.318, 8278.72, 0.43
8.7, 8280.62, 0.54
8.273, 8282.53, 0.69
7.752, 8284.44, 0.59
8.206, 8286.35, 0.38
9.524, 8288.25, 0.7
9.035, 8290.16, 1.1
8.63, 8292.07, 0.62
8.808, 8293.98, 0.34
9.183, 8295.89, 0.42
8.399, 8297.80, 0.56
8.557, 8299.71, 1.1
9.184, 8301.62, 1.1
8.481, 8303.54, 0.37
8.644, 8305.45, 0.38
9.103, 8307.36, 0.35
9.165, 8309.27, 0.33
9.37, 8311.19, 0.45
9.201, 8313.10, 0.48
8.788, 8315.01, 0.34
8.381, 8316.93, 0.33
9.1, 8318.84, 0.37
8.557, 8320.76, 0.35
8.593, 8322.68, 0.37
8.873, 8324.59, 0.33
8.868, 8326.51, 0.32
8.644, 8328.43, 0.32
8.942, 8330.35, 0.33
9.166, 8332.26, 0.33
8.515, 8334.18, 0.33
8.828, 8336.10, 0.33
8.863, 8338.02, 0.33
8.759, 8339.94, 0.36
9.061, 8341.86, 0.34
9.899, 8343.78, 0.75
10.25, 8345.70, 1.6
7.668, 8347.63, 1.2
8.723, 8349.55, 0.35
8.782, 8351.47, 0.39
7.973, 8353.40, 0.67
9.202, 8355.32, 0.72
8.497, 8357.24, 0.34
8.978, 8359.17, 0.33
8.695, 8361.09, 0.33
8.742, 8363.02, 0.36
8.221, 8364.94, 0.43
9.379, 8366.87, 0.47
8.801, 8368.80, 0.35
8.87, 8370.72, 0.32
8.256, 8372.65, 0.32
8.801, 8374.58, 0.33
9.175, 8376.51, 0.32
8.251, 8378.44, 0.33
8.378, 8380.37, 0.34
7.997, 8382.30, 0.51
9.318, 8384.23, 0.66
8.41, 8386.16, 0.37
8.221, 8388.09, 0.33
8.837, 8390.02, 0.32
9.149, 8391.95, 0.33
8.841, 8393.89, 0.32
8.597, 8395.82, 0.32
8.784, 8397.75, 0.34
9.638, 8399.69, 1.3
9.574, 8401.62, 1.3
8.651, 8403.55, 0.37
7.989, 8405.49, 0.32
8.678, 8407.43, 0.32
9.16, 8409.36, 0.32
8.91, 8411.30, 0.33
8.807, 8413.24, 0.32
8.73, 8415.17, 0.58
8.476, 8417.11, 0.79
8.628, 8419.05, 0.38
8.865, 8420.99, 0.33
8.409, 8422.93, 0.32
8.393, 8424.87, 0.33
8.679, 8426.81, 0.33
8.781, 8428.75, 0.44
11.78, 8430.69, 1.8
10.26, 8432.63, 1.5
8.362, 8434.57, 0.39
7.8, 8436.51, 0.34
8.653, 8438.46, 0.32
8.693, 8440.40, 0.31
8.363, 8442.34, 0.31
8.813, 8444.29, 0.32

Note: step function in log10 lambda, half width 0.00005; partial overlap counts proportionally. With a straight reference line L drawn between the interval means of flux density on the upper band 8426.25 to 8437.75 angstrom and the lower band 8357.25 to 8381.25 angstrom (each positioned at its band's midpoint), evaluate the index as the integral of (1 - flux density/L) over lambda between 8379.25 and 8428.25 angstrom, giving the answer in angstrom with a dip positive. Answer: 1.6 angstrom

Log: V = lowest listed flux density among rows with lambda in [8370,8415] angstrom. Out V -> 7.989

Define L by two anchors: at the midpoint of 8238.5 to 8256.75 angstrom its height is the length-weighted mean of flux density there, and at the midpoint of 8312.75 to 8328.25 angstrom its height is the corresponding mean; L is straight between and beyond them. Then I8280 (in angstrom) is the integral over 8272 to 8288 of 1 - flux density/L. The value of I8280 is 0.8 angstrom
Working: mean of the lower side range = 9.1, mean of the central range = 8.54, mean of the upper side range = 8.77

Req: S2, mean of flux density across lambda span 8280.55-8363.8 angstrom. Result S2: 8.81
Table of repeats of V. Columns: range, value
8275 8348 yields 7.668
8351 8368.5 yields 7.973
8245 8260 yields 8.58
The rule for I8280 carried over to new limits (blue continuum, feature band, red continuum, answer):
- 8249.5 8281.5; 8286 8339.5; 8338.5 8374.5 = -0.2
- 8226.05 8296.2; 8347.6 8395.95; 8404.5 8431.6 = 1.0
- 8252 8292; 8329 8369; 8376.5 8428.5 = -0.6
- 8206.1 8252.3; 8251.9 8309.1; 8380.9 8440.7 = 0.7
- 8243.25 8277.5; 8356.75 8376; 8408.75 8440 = 0.4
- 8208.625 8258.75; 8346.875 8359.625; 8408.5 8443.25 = 0.5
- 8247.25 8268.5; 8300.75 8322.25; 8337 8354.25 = -0.1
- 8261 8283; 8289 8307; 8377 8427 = -0.1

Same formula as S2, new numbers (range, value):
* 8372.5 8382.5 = 8.53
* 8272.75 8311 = 8.74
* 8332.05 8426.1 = 8.77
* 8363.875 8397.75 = 8.68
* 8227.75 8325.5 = 8.82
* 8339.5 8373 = 8.83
